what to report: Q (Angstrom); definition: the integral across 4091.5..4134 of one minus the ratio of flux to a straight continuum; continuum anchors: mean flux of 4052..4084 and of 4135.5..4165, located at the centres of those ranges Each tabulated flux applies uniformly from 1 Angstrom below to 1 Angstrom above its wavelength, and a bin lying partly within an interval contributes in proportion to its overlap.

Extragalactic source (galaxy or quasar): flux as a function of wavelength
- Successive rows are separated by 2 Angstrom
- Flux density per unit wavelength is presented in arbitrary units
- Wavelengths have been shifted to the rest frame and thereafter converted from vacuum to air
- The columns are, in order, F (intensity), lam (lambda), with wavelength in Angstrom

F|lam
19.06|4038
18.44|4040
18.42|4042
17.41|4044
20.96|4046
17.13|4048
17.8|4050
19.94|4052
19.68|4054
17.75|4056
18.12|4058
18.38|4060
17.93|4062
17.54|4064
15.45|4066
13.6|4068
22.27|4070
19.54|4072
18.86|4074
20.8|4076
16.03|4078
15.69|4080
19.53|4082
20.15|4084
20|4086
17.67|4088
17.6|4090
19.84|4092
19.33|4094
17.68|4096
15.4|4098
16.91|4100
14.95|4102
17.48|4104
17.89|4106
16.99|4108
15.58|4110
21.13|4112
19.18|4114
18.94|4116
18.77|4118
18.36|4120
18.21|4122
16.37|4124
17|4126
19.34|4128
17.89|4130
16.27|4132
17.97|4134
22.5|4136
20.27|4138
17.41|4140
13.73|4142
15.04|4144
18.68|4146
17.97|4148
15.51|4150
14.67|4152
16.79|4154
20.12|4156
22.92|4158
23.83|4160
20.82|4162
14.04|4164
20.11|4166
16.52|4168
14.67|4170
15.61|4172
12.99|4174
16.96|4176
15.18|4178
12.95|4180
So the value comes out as 1.03 Angstrom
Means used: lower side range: 18.2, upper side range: 18.2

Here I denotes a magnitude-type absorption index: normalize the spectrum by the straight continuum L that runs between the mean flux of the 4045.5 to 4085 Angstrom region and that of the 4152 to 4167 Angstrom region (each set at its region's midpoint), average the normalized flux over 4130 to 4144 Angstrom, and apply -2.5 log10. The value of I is 0.08 mag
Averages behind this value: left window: 18.3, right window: 19.5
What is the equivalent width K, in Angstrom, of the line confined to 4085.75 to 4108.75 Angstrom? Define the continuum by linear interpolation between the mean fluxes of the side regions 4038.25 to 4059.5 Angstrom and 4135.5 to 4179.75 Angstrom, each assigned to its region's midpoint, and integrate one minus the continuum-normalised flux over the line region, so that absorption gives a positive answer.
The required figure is 0.63 Angstrom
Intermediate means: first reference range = 18.6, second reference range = 17.4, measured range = 17.6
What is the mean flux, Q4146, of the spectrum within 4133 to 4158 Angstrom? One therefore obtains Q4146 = 17.8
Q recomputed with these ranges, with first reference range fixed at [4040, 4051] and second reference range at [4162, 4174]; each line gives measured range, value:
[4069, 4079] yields -0.9 Angstrom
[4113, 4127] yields -0.8 Angstrom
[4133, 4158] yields -1.6 Angstrom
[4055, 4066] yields 0.2 Angstrom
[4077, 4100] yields -0.5 Angstrom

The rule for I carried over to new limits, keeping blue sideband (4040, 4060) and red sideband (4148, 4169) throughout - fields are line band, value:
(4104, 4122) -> 0.01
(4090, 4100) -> 0.04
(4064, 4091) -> 0.02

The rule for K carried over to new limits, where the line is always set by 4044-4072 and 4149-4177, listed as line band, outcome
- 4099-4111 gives 0.9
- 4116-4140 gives -0.9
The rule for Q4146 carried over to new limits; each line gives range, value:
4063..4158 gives 17.9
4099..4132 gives 17.8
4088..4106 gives 17.4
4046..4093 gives 18.4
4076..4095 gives 18.6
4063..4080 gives 17.9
